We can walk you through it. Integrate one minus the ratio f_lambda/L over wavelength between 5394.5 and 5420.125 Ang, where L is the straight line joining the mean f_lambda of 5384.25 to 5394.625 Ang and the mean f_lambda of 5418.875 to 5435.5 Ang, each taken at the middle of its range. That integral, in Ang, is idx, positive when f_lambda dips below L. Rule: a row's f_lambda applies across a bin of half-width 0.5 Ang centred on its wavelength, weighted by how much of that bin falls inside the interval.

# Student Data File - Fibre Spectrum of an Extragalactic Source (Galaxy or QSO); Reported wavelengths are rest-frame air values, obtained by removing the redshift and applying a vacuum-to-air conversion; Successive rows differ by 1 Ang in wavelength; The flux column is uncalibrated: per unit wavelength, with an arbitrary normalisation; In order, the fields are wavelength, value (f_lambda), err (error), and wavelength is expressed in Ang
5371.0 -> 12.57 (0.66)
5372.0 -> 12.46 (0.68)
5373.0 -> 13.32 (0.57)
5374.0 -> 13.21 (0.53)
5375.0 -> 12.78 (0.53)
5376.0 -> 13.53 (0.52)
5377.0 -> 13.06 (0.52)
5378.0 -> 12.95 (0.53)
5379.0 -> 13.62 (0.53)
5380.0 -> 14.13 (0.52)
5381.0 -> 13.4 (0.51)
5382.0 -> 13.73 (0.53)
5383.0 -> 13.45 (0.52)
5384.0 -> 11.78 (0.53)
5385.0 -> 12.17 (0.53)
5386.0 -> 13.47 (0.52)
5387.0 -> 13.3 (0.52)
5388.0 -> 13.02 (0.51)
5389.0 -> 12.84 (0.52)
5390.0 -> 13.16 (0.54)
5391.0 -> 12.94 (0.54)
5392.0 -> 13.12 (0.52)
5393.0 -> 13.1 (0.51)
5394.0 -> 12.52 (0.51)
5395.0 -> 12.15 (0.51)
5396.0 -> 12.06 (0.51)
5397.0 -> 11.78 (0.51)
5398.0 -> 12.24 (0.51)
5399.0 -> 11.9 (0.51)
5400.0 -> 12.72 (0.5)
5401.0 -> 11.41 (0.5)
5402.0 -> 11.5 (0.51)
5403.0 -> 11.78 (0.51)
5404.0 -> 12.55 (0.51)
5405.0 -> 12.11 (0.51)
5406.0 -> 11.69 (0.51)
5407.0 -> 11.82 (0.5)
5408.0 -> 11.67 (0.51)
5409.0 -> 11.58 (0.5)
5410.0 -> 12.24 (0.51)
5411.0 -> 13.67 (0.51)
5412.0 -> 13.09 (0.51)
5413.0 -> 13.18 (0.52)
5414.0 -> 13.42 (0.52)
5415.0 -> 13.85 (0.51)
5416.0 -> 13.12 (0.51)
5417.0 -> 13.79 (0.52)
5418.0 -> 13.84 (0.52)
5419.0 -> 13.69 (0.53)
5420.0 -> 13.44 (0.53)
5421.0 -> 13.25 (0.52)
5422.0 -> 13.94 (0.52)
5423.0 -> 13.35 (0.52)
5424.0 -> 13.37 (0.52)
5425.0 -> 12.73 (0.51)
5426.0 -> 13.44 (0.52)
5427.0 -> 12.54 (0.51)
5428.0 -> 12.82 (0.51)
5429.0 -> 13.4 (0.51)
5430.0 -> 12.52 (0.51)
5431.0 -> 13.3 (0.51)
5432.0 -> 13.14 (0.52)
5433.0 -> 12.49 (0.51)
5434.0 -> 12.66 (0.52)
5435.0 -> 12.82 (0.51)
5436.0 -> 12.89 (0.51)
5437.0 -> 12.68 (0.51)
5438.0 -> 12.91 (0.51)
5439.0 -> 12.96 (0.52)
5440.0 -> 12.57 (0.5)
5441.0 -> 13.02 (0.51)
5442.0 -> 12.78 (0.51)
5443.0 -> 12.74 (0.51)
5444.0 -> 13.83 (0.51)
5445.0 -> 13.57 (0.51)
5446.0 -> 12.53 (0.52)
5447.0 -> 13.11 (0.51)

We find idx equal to 0.9 Ang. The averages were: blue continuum 12.9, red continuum 13.1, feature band 12.5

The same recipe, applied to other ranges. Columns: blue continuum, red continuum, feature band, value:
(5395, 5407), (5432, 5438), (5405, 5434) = -1.4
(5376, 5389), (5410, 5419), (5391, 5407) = 1.3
